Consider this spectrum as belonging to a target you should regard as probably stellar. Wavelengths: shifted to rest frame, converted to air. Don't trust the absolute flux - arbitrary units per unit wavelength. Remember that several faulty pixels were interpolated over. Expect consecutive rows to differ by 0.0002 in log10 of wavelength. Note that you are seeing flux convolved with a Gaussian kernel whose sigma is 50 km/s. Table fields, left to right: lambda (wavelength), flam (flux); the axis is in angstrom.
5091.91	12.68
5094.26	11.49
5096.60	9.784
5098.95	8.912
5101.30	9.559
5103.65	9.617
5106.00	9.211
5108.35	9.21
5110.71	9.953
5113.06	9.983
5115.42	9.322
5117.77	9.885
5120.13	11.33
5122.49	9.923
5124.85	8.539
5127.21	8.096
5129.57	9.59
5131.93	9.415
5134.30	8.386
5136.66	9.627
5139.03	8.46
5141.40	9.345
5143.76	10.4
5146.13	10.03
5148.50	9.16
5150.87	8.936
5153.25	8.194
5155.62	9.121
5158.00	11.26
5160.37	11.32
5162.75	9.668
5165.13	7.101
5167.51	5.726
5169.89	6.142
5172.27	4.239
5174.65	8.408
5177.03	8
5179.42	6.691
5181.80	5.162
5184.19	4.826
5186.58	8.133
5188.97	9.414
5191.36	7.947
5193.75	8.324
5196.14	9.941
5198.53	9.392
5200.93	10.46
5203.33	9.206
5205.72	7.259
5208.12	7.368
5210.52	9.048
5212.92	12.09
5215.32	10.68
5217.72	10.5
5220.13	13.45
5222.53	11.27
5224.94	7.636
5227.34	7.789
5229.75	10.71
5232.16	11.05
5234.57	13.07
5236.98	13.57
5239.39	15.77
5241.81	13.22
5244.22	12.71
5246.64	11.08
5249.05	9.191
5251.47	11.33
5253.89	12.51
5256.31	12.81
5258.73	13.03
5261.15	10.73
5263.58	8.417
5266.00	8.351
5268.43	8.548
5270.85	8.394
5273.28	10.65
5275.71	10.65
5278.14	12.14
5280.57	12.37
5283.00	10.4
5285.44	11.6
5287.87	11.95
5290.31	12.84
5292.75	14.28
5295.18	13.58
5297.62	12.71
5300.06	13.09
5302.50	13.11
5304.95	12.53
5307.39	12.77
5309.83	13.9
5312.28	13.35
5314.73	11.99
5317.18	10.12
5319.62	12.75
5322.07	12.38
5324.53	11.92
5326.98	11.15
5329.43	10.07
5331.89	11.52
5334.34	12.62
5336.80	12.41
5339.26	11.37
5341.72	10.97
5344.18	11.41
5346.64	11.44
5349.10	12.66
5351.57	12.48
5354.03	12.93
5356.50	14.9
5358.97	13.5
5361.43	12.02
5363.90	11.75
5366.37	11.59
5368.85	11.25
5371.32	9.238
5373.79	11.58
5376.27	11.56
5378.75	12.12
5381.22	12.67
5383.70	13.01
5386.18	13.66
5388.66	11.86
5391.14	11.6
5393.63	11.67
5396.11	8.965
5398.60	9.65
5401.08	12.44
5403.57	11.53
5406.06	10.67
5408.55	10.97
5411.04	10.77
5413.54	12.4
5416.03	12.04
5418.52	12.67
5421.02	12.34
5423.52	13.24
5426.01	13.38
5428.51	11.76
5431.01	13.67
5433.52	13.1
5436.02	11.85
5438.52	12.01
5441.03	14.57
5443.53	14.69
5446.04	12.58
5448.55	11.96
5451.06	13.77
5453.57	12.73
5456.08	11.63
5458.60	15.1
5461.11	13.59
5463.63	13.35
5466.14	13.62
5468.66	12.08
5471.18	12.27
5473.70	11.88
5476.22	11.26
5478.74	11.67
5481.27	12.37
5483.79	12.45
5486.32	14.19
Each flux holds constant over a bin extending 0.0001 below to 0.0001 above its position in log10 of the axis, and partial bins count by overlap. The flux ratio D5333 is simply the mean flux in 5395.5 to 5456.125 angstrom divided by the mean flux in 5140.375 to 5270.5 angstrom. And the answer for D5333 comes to 1.3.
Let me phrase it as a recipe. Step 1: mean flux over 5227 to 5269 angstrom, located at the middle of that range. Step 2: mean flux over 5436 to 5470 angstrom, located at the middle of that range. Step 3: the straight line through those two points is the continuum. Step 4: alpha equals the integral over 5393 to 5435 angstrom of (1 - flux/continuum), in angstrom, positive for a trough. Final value 3.2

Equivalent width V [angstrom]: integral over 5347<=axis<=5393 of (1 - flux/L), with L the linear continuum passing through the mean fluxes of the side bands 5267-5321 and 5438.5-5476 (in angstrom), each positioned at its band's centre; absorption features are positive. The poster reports 0.9 angstrom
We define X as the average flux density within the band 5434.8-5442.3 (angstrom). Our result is 12.8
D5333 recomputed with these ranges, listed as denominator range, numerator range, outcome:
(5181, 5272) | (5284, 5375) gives 1.20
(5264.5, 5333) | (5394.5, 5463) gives 1.05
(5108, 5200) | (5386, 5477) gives 1.42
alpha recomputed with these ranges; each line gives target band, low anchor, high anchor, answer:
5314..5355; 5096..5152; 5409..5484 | -0.7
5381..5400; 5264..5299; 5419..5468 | 1.4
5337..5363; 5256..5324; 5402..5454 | -0.6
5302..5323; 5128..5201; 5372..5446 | -3.6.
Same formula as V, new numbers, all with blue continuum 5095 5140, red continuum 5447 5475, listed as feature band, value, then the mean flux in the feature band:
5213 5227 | -0.23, 10.6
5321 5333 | 0.16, 11.4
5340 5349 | 0.21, 11.5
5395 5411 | 2.07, 10.7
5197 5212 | 2.09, 8.87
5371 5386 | 0.11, 12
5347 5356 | -0.73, 12.7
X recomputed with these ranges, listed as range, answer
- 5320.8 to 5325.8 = 12.1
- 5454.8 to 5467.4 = 13.5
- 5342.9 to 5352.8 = 12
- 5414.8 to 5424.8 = 12.6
